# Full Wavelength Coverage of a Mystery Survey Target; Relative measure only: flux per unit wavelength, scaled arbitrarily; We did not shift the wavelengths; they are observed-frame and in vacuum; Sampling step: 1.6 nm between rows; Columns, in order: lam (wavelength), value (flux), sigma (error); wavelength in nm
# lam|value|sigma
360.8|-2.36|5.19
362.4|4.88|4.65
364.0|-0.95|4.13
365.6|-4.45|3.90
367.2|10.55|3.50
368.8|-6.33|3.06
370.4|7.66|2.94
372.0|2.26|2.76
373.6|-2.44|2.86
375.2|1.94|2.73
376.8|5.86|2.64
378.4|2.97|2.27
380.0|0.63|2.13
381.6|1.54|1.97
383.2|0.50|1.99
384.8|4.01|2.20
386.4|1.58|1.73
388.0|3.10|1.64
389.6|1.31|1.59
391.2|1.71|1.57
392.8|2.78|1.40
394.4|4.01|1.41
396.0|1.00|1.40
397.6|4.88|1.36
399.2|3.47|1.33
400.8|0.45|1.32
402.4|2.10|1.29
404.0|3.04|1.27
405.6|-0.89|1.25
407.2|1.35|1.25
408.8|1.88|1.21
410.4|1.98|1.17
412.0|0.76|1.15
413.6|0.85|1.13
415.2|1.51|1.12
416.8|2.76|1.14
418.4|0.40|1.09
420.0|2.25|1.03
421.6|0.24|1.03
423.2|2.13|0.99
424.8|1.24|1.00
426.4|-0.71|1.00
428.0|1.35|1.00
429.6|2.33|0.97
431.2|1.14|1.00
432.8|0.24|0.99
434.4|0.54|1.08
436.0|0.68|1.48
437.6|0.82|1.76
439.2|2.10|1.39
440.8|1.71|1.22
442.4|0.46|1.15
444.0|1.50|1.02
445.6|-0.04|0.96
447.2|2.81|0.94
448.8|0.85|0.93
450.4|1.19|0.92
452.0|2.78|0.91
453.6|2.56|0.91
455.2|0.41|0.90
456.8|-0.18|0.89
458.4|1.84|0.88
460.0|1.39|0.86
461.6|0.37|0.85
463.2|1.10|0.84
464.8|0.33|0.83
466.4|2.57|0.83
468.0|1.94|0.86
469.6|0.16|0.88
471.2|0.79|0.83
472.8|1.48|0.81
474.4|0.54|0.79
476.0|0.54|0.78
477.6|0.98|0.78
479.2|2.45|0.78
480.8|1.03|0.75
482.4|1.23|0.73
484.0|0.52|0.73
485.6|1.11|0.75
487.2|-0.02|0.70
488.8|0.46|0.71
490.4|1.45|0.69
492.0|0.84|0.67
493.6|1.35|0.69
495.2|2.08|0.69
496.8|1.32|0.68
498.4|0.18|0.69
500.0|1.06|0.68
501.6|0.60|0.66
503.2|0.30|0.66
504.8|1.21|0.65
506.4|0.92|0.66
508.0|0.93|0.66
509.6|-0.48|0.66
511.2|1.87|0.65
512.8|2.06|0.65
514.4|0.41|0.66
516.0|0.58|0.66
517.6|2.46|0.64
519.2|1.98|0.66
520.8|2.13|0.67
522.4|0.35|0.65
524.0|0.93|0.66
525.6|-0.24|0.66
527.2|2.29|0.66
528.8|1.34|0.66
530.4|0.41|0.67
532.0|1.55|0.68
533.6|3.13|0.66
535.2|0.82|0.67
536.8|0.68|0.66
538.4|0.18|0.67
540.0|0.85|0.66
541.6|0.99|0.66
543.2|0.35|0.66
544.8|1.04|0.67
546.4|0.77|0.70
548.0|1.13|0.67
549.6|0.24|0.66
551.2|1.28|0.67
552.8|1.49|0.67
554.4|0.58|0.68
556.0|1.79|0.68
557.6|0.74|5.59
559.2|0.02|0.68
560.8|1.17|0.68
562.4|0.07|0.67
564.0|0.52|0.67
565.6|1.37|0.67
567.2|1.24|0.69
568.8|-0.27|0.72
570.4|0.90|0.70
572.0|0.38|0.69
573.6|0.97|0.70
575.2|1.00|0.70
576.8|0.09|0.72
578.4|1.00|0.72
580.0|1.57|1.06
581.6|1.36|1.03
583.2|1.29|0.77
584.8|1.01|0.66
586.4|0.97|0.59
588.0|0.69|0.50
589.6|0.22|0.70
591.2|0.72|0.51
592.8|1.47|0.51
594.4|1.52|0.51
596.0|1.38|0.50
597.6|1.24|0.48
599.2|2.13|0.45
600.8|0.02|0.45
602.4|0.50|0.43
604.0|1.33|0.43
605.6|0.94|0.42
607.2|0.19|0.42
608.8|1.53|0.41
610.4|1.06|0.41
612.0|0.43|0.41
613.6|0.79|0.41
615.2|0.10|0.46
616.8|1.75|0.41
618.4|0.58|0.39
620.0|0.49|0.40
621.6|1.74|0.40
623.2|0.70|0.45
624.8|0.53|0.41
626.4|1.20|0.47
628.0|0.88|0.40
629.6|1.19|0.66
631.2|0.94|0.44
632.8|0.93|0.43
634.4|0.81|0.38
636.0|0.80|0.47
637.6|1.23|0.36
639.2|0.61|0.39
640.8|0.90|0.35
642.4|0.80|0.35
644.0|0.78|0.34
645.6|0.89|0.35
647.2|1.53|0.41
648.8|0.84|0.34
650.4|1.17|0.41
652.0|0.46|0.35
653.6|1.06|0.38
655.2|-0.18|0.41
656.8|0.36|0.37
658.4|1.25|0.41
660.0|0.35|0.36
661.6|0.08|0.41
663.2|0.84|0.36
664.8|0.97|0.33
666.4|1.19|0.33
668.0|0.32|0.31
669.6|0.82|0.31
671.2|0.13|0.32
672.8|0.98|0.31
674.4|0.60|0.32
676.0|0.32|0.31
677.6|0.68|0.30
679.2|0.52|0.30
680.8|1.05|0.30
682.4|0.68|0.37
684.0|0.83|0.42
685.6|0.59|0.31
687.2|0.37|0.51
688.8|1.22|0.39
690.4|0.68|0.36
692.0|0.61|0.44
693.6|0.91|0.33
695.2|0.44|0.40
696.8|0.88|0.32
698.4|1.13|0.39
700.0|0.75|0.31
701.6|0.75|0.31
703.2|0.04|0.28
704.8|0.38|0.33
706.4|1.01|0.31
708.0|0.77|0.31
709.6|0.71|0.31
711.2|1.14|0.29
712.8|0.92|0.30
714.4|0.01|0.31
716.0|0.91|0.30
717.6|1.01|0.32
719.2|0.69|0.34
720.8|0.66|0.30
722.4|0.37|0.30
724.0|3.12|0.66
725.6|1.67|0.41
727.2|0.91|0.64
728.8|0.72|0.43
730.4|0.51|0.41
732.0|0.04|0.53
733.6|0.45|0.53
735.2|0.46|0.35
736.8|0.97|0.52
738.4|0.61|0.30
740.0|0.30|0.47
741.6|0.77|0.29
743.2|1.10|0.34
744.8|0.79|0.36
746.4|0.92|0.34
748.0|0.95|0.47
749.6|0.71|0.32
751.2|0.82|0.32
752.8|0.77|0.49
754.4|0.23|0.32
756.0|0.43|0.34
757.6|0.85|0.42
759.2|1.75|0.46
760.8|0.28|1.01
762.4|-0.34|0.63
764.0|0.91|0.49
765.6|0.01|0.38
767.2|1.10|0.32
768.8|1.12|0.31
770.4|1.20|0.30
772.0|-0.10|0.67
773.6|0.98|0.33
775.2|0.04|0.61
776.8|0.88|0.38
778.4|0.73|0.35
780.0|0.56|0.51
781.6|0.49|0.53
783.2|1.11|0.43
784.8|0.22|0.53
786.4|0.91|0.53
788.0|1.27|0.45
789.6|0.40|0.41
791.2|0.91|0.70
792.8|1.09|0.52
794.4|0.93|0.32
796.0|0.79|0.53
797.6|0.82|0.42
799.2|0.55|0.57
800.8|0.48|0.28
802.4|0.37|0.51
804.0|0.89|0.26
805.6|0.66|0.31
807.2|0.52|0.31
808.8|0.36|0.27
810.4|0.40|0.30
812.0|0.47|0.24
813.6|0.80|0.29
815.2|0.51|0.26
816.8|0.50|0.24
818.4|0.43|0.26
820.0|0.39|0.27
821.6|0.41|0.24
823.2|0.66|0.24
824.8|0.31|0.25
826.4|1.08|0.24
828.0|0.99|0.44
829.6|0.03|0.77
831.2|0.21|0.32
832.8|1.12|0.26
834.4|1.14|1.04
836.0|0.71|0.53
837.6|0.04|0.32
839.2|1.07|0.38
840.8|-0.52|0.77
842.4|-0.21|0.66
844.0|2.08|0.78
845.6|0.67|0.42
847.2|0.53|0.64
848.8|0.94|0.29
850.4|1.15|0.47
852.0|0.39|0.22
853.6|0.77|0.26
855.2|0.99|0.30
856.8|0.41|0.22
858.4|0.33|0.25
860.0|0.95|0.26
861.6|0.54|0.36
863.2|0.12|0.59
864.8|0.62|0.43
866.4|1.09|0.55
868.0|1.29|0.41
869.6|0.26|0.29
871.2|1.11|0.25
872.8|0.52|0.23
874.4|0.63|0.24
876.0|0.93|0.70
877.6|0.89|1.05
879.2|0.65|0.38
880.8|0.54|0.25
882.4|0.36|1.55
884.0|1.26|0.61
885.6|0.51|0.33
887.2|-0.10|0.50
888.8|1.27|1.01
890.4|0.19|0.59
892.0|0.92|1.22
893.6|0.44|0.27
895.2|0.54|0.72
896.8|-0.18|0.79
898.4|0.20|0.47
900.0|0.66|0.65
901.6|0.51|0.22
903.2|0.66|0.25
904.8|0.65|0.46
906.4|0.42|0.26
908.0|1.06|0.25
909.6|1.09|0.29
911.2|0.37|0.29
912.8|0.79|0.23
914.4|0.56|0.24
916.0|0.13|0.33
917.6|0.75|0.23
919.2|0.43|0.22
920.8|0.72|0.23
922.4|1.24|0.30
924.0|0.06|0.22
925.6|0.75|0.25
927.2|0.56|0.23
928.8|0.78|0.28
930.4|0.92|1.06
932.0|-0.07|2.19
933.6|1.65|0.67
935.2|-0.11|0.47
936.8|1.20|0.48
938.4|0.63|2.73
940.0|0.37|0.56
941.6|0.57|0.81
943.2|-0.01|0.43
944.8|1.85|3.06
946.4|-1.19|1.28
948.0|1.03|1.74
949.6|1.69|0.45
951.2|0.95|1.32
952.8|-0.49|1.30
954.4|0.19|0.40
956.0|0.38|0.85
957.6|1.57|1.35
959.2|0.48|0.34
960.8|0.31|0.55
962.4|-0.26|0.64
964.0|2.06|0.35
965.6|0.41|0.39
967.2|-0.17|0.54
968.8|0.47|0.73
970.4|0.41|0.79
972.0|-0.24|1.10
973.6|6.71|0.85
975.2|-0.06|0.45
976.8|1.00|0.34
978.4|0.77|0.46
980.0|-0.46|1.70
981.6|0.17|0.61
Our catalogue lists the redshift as 0.94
